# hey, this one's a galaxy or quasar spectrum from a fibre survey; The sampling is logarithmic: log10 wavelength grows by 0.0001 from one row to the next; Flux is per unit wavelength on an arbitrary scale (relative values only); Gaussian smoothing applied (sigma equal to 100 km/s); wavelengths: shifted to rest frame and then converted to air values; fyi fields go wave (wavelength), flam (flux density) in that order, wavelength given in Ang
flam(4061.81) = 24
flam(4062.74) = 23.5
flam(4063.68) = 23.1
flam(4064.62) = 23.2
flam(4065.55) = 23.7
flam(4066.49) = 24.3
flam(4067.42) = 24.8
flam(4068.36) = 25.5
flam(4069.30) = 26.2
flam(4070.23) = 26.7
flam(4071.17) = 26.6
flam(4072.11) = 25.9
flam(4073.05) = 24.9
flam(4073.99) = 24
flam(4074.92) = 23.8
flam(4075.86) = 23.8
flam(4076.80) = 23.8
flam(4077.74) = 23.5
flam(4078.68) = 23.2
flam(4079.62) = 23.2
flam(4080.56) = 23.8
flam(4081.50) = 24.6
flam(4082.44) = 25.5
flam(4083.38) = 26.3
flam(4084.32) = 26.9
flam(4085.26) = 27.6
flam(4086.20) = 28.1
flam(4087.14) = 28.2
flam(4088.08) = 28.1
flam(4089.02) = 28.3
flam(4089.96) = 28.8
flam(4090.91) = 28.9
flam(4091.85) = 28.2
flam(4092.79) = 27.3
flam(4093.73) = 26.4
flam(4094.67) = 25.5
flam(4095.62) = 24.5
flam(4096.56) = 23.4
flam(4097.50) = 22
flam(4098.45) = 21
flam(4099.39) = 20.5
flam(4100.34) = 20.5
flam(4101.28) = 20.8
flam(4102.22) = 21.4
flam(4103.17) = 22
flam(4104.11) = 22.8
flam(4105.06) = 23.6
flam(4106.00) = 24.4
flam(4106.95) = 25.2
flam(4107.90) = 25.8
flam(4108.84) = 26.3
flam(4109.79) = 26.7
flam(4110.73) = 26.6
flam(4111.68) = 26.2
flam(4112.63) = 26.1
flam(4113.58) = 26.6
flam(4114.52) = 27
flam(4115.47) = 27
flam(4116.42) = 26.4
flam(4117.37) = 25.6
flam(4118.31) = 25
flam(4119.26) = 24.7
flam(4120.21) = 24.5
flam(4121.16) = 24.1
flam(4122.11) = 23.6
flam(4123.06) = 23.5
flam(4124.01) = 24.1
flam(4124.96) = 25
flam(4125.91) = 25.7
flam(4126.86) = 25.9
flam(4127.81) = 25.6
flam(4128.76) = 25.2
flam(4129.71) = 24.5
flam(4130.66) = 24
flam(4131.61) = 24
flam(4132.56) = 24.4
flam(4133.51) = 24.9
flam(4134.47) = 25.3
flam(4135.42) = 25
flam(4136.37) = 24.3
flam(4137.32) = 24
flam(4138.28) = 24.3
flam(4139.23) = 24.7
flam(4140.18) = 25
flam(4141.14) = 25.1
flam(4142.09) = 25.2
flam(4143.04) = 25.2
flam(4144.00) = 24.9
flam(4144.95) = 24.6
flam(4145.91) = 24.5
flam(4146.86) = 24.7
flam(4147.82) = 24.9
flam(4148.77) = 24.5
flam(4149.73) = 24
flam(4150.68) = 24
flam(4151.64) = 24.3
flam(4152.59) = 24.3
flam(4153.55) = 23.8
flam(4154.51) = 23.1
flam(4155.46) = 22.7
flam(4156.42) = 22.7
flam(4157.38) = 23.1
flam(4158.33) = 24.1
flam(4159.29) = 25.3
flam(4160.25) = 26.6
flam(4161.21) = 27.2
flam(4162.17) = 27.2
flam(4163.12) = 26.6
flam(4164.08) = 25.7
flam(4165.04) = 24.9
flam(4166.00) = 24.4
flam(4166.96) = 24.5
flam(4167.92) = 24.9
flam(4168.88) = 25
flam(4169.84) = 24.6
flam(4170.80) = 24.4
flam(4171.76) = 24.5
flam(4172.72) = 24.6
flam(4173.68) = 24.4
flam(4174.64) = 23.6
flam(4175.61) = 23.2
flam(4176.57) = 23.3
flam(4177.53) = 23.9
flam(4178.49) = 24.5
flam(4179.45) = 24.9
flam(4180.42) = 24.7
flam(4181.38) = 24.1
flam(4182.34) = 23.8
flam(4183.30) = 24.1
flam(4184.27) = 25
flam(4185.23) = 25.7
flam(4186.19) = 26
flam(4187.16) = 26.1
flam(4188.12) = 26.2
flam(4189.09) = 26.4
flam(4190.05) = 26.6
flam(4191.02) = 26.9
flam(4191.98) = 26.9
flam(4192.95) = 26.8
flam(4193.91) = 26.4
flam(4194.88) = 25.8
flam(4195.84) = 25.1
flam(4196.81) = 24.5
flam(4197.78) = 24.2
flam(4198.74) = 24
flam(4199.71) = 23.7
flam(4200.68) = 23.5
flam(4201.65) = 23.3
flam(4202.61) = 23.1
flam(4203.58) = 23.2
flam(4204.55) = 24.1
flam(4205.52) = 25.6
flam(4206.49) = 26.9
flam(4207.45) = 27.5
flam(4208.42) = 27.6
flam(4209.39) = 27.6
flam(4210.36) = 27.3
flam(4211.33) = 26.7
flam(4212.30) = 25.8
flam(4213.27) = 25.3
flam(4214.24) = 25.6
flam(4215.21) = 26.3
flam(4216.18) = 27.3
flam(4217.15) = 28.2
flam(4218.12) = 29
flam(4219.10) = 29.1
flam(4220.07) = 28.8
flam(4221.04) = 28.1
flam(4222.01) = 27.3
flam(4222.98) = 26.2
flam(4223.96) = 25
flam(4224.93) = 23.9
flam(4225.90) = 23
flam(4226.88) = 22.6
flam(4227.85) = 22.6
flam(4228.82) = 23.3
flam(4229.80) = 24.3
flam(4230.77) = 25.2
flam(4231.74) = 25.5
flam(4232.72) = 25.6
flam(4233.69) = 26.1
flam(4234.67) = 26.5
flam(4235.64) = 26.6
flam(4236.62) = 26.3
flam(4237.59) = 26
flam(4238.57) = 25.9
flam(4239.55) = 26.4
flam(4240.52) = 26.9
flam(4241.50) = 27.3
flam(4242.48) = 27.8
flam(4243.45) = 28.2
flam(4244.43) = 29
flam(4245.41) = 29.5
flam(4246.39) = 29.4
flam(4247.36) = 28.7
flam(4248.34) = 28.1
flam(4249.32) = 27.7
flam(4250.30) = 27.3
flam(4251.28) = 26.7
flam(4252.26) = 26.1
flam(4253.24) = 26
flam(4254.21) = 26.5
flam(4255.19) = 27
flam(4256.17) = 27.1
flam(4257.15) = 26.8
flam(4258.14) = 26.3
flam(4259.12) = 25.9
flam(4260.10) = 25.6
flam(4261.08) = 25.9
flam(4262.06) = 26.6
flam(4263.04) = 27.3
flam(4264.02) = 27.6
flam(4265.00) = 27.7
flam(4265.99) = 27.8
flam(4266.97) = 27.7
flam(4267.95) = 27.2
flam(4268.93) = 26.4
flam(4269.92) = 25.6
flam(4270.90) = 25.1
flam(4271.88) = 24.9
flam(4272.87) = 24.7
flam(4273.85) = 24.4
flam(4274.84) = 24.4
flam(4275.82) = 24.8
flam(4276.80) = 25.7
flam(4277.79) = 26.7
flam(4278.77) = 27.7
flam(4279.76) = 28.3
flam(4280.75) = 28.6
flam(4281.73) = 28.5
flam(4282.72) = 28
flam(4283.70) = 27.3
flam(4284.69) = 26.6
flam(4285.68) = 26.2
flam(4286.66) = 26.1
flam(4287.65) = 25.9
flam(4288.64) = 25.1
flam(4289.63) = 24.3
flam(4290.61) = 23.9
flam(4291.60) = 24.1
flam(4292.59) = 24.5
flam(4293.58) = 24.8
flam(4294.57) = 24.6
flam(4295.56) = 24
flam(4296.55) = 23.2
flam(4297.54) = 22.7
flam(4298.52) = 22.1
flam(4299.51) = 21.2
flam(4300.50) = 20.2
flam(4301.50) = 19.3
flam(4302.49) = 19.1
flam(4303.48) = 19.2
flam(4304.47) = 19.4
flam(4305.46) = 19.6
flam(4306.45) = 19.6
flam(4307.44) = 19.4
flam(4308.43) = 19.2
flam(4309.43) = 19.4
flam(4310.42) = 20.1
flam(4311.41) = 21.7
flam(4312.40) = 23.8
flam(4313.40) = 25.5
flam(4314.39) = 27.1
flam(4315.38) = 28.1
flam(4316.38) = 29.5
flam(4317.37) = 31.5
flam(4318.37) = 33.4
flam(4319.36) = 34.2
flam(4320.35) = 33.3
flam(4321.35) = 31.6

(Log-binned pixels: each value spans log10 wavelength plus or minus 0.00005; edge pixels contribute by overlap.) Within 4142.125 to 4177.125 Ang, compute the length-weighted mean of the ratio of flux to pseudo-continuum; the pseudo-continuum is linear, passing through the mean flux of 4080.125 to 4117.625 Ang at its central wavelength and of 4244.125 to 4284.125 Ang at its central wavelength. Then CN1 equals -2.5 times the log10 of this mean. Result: 0.06 mag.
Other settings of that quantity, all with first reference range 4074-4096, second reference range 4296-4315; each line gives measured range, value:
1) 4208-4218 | -0.16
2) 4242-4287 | -0.21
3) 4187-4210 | -0.09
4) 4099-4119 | 0.04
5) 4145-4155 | 0.02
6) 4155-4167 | -0.03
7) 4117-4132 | 0.02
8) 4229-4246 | -0.17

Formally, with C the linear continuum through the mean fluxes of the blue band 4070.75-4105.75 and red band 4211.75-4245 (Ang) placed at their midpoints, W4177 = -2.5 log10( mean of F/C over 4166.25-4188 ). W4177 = 0.05 mag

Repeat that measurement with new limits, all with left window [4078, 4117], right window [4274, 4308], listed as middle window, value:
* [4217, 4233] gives -0.056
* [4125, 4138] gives 0.009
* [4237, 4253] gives -0.137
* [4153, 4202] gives -0.006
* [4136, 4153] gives 0.015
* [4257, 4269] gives -0.115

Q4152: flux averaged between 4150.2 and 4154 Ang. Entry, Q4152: 24.1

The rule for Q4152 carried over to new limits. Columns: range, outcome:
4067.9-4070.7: 26.2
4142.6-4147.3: 24.8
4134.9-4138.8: 24.4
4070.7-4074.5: 25.3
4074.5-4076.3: 23.8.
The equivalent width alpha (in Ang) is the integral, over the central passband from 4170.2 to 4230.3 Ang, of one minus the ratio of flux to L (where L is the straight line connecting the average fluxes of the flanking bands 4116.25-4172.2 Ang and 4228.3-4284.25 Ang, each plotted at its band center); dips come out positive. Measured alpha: 0.8 Ang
